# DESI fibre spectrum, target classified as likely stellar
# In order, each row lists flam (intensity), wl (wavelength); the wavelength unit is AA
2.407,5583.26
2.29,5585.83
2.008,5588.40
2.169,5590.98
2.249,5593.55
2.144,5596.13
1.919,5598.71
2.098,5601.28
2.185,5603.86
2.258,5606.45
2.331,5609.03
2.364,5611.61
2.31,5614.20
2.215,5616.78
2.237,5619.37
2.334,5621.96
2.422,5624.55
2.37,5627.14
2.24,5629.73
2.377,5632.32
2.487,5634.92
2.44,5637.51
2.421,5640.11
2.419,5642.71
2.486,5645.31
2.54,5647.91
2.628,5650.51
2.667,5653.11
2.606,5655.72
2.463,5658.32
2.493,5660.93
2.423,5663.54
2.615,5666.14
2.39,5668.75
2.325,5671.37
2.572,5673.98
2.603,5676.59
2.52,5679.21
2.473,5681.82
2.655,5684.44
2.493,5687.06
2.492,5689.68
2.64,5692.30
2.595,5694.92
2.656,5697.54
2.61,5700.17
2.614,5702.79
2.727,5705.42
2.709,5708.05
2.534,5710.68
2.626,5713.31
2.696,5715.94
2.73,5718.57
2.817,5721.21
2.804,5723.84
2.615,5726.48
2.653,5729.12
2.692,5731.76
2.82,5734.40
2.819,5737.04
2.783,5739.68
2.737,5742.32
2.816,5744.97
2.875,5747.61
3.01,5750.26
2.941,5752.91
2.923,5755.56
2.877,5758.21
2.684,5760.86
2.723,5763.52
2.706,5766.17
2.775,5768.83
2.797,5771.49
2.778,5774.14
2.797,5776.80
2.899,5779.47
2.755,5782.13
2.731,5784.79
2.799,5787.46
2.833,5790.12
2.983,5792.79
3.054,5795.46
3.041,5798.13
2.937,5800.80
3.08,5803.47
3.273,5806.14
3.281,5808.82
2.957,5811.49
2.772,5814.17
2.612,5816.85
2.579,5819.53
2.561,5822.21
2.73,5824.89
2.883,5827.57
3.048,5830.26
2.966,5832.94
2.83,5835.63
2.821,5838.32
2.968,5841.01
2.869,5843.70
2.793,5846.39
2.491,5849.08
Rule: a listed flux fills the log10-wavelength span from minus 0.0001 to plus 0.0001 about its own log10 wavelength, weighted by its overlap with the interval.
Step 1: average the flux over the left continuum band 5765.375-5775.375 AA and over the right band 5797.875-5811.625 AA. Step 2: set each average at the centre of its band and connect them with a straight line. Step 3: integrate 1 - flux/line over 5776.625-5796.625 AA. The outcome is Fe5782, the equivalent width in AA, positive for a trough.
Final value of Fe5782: 0.5 AA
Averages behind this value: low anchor 2.77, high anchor 3.11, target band 2.86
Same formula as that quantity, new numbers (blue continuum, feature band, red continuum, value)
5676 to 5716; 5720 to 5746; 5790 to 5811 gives 0.1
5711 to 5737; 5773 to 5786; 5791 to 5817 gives 0.6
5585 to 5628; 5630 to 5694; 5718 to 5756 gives -0.9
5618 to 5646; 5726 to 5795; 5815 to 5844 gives -3.9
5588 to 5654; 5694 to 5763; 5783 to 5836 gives -2.5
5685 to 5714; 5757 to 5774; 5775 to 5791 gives 0.0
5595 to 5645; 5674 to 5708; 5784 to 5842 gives -1.0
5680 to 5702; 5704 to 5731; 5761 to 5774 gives -0.6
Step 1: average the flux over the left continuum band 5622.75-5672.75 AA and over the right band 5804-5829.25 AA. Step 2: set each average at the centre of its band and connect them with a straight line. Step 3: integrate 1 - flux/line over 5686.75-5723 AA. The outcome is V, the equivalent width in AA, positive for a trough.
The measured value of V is -0.7 AA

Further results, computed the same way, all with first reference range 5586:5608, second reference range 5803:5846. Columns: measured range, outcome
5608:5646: -2.1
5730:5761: -2.5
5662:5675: -0.5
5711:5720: -0.5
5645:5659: -1.5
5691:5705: -0.9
